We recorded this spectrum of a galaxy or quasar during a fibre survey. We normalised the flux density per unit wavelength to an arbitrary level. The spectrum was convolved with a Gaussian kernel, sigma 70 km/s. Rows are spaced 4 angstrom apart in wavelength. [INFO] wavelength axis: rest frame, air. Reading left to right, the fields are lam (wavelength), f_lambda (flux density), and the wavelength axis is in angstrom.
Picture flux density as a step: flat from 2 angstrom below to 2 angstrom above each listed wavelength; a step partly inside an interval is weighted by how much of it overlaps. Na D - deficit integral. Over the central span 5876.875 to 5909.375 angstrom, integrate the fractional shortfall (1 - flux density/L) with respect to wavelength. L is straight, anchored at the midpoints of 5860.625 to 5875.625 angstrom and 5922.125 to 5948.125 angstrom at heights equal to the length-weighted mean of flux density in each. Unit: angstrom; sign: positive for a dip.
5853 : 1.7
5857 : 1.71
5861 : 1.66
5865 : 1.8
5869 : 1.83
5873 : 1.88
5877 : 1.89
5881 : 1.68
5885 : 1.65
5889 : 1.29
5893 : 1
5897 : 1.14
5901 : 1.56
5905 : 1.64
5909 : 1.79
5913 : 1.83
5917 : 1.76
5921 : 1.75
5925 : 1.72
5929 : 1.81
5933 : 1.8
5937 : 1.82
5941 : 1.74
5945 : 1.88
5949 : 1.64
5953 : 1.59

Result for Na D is 5.8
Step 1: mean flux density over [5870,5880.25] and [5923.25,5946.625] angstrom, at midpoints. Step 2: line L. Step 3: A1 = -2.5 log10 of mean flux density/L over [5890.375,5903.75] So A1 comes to 0.41 mag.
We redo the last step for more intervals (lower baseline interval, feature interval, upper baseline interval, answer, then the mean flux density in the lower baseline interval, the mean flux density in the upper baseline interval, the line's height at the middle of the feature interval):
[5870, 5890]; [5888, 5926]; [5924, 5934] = 0.131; 1.7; 1.78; 1.75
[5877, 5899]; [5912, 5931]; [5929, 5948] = -0.067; 1.4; 1.8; 1.67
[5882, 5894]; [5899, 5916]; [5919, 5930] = -0.086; 1.37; 1.76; 1.58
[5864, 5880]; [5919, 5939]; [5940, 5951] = -0.004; 1.84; 1.75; 1.77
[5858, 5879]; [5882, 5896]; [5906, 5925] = 0.325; 1.81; 1.77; 1.79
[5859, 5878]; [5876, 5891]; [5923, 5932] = 0.120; 1.81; 1.77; 1.8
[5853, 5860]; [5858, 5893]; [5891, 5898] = -0.210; 1.7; 1.06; 1.38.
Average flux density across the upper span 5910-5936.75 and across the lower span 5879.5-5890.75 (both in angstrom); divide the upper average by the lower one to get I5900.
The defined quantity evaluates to 1.16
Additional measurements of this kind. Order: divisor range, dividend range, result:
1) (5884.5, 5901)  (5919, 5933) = 1.39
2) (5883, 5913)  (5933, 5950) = 1.22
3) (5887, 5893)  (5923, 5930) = 1.47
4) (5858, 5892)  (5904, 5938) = 1.05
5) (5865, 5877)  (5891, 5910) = 0.76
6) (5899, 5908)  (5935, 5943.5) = 1.10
